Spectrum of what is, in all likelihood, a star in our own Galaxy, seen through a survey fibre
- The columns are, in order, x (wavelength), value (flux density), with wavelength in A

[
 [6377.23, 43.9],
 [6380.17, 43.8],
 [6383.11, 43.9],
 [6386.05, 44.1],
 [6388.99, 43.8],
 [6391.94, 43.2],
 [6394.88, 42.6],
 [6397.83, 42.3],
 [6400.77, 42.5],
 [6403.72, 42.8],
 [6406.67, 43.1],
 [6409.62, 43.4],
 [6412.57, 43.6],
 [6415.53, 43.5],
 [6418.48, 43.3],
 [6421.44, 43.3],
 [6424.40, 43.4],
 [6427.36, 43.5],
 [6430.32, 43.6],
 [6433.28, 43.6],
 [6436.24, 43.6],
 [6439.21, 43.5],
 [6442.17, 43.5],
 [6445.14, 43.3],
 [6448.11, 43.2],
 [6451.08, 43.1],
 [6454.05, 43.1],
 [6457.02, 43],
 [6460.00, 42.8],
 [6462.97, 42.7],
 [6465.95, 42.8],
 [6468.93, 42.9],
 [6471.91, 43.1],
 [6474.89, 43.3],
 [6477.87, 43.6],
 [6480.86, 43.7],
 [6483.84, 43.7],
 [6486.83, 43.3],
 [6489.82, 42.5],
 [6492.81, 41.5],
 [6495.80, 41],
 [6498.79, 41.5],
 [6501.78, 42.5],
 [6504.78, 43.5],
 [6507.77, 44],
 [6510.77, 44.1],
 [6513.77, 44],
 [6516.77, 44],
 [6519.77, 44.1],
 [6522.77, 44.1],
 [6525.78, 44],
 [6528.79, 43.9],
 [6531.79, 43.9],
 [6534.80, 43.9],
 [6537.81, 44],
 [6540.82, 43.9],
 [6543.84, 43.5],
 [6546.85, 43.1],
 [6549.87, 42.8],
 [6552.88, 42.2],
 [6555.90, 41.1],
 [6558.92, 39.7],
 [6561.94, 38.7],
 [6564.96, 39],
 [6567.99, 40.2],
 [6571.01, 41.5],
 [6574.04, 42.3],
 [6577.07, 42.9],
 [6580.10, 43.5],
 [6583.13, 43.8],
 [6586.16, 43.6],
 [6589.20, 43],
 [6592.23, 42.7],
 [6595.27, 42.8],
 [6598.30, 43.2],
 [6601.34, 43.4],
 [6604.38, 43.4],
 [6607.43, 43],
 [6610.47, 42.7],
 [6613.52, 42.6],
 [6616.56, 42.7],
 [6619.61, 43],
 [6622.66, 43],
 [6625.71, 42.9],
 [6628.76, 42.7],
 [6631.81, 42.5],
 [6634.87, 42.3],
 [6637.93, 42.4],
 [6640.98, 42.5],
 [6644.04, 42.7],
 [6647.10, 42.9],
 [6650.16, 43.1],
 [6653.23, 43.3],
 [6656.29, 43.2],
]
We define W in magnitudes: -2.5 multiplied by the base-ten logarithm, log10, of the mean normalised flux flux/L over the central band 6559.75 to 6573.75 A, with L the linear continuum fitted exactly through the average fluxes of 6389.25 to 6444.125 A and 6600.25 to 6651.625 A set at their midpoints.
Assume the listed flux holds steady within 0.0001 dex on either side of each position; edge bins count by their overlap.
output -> 0.08 mag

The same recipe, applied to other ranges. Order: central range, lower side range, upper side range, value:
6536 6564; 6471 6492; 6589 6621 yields 0.026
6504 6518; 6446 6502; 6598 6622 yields -0.027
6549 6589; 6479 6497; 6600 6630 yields 0.030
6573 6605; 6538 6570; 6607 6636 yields -0.025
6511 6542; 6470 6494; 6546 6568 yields -0.057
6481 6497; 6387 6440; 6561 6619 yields 0.009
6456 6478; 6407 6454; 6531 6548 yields 0.013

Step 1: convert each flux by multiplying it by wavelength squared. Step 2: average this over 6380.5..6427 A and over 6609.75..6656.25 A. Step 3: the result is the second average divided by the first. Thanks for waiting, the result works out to 1.06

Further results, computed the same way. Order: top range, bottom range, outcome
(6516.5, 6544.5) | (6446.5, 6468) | 1.05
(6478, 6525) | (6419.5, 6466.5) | 1.02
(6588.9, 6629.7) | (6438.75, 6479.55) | 1.04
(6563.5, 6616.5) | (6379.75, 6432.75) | 1.04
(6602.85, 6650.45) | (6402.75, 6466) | 1.05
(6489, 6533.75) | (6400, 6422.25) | 1.03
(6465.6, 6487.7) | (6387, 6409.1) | 1.03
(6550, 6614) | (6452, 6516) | 1.01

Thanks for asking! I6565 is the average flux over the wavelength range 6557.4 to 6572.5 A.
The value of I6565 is 39.8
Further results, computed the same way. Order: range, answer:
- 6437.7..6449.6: 43.4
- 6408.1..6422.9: 43.4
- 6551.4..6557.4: 41.6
